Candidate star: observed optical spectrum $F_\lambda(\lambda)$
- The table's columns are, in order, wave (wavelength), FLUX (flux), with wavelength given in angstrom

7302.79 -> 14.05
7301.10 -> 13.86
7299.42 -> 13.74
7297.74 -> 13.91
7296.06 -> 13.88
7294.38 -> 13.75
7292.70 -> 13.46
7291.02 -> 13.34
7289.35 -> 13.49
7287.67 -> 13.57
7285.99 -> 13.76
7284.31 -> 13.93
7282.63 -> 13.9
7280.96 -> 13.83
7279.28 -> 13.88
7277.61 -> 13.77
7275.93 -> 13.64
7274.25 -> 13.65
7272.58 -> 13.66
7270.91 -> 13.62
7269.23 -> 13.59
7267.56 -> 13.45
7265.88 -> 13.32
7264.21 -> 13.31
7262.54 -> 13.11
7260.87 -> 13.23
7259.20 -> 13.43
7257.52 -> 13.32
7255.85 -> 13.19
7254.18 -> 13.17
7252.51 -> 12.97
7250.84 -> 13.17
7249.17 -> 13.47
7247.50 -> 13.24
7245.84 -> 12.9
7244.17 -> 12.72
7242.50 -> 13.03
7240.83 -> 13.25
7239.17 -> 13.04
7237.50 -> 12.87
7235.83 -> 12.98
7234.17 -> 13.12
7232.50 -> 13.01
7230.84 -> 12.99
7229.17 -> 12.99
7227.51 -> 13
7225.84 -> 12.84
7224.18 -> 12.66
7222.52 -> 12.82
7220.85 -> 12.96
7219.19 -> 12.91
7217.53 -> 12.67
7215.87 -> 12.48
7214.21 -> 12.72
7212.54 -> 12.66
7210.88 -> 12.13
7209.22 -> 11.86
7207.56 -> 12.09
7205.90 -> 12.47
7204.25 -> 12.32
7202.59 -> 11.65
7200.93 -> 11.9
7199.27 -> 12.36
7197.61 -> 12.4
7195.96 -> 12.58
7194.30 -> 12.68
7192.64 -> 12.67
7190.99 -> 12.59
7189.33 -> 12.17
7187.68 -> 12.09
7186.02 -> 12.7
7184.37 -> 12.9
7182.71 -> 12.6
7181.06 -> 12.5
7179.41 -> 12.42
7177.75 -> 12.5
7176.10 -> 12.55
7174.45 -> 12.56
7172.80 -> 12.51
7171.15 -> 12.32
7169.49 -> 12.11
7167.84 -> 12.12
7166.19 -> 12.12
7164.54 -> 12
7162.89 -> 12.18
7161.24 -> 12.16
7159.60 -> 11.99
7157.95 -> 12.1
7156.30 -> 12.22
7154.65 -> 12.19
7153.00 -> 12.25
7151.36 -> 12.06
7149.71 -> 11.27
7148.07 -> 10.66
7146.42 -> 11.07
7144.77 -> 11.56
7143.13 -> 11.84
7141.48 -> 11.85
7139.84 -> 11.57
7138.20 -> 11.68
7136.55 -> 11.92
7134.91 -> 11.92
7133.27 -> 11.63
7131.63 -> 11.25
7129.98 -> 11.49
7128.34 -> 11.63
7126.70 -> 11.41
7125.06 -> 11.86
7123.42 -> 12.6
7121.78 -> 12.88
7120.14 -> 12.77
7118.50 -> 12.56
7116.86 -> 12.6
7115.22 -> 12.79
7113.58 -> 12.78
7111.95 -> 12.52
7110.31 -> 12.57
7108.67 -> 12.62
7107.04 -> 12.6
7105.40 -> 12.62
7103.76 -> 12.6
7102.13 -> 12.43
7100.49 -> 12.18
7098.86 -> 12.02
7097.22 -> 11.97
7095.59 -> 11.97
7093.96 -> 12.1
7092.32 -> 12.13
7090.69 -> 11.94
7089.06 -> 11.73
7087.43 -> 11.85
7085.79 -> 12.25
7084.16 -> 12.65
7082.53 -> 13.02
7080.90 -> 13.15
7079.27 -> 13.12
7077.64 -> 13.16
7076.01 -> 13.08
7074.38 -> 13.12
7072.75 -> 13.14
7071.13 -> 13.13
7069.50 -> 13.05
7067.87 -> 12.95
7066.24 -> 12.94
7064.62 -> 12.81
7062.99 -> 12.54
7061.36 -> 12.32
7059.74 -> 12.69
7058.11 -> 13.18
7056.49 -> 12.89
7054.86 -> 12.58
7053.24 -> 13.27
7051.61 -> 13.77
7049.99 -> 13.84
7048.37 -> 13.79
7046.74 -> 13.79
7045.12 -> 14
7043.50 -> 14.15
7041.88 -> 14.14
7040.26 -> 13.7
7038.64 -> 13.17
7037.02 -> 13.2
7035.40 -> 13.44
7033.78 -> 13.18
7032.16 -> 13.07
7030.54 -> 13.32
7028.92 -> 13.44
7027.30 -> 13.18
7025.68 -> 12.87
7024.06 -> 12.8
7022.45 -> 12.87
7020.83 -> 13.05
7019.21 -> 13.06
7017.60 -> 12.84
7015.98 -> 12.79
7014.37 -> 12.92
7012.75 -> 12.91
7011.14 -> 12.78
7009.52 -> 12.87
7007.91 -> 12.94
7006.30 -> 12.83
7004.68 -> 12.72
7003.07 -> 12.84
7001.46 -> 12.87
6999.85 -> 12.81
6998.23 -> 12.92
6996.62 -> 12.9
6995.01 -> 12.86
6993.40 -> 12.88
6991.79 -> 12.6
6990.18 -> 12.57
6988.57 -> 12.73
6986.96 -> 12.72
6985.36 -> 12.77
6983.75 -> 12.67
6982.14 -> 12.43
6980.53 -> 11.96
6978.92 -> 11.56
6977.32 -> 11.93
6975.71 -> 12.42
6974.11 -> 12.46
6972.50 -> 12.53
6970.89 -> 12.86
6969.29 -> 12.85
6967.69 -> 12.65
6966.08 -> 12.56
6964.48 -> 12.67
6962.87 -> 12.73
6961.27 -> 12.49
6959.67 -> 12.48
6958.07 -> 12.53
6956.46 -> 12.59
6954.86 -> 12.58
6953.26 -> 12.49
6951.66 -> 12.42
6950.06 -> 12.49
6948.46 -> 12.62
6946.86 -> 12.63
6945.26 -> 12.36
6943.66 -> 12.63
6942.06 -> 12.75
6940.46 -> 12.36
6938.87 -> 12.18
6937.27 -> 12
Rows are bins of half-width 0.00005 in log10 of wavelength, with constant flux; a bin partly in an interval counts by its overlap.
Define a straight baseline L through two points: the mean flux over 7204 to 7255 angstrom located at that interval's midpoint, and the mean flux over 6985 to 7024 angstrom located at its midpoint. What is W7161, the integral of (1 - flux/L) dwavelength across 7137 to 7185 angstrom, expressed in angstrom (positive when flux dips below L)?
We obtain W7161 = 2.9 angstrom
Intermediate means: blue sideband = 12.8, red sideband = 12.8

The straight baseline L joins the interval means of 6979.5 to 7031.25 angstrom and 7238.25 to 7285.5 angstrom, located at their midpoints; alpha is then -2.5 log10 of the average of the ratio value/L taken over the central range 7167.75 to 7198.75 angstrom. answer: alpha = 0.06 mag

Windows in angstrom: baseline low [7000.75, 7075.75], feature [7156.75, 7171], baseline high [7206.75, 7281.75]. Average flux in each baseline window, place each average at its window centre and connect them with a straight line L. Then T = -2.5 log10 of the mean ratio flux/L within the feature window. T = 0.09 mag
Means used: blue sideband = 13.1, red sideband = 13.1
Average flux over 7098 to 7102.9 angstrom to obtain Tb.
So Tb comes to 12.2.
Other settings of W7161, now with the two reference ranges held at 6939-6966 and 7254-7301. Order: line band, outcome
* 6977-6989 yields 0.3 angstrom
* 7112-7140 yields 2.1 angstrom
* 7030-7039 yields -0.3 angstrom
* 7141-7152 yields 1.4 angstrom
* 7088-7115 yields 1.5 angstrom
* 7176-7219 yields 2.9 angstrom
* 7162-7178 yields 1.1 angstrom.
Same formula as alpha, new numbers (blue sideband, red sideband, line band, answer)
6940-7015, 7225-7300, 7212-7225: 0.043 mag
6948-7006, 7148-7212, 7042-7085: -0.062 mag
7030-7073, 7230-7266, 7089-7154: 0.100 mag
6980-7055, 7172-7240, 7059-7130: 0.030 mag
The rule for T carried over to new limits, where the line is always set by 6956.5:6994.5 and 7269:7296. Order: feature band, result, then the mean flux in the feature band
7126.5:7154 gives 0.136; 11.6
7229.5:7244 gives 0.041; 13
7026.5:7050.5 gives -0.065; 13.6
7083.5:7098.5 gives 0.079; 12.1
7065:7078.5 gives -0.015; 13.1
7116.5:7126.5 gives 0.052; 12.5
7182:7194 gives 0.067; 12.5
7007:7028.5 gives -0.020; 12.9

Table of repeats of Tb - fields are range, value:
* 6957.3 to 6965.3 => 12.6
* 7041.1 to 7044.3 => 14.2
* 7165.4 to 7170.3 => 12.1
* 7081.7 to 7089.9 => 12.3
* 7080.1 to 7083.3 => 13.1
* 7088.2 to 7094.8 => 12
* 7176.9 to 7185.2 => 12.6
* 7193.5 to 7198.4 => 12.6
